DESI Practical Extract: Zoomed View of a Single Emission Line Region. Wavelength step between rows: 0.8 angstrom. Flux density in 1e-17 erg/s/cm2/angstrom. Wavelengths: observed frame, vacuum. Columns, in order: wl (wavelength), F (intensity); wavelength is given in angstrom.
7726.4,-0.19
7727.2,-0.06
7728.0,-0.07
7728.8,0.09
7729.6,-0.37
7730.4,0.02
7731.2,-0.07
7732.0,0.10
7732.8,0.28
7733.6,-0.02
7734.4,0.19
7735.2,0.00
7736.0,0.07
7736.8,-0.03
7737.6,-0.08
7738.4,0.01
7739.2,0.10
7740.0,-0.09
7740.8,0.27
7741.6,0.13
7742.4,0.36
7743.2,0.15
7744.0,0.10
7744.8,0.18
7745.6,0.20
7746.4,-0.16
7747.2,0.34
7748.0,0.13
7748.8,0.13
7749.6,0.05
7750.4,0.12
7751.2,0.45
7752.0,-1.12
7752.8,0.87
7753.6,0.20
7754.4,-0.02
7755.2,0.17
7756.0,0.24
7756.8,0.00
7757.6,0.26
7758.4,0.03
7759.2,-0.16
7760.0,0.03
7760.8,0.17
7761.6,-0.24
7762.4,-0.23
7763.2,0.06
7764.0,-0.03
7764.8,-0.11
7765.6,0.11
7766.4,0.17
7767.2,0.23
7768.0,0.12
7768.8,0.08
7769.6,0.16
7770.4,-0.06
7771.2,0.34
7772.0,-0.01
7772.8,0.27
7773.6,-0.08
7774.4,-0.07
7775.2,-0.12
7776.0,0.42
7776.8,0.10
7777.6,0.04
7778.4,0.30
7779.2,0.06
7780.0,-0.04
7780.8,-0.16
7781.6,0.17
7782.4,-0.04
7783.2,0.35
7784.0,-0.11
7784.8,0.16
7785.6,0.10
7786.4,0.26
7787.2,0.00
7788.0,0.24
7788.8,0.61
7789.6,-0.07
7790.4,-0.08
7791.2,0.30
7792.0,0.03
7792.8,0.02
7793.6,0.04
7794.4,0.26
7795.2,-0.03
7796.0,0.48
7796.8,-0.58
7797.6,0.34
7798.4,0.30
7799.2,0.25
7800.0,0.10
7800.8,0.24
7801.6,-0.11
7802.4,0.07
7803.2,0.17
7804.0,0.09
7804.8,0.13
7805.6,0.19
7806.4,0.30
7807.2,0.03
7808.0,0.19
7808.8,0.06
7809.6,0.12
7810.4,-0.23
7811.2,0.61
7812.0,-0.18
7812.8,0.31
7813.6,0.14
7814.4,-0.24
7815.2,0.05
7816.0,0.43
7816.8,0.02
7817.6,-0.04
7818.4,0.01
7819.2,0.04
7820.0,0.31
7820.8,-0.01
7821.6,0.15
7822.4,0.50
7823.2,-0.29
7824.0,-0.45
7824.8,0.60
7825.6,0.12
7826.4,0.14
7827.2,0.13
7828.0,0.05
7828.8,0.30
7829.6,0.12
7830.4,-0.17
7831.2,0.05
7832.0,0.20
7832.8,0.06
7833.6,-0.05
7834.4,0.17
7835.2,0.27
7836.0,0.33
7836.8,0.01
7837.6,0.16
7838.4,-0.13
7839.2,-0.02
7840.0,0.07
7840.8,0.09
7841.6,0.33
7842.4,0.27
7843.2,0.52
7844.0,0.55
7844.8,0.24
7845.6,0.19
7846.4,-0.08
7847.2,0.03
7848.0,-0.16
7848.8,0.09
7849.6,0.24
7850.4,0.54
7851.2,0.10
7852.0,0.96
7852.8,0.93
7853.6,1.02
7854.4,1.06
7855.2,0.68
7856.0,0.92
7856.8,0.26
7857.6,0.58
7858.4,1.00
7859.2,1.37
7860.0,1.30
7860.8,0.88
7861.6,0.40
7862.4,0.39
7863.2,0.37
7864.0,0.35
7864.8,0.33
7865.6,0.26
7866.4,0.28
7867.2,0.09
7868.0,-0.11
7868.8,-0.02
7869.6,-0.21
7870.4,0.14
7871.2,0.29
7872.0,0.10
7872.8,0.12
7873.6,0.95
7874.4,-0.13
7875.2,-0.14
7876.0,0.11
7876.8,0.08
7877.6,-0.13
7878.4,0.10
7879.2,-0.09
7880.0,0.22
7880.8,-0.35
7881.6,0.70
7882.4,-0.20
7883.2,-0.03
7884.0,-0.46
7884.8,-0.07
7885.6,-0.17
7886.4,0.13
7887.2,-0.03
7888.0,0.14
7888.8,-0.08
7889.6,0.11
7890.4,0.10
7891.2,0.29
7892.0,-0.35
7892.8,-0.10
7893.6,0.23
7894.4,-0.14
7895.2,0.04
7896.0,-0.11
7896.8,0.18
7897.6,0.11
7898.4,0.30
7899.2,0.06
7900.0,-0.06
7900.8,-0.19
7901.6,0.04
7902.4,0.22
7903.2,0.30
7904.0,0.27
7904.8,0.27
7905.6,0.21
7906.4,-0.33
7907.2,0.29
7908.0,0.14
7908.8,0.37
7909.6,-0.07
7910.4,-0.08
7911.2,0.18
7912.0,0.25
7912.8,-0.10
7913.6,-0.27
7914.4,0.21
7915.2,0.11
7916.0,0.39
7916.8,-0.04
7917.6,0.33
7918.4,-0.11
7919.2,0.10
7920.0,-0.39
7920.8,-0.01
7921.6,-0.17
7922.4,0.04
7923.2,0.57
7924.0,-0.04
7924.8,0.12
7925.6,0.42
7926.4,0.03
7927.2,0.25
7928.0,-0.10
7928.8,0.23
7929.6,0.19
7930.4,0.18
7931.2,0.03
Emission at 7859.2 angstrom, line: [O II]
